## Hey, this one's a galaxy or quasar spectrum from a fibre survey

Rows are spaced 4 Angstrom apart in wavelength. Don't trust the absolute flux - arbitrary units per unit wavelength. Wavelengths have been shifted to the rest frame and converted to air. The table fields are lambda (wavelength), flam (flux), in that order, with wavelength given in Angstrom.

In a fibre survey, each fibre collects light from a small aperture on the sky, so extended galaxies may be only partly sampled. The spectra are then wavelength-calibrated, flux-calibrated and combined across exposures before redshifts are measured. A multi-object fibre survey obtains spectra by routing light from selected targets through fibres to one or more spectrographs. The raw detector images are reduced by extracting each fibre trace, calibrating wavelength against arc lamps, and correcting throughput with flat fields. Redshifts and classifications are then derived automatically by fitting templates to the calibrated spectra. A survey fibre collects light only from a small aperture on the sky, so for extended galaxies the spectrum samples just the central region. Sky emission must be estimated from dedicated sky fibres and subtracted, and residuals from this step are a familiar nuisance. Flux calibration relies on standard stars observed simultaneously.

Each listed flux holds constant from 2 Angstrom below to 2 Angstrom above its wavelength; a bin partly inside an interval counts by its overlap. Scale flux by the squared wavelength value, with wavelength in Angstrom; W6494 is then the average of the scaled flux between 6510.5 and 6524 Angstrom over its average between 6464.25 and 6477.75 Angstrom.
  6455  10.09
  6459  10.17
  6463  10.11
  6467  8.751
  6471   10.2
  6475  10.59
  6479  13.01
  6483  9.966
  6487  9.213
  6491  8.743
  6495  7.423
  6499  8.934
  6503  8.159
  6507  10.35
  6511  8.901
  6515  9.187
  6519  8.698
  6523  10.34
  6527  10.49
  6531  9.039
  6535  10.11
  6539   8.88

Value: 0.9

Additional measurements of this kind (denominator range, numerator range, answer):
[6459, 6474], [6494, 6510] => 0.91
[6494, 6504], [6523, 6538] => 1.21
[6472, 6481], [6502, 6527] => 0.82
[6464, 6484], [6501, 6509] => 0.89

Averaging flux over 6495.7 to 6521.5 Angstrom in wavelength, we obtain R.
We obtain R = 8.98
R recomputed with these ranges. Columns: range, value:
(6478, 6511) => 9.33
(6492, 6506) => 8.37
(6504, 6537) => 9.59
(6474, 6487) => 10.9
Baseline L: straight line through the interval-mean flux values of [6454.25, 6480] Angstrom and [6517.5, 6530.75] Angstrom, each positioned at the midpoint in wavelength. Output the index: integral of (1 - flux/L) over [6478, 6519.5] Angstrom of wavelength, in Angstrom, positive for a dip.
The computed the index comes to 3.2 Angstrom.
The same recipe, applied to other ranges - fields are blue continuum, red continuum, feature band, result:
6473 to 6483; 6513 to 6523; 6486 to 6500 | 2.8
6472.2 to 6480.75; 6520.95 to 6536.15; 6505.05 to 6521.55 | 1.8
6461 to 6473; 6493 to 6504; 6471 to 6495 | -3.0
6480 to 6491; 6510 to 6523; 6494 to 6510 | 1.0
